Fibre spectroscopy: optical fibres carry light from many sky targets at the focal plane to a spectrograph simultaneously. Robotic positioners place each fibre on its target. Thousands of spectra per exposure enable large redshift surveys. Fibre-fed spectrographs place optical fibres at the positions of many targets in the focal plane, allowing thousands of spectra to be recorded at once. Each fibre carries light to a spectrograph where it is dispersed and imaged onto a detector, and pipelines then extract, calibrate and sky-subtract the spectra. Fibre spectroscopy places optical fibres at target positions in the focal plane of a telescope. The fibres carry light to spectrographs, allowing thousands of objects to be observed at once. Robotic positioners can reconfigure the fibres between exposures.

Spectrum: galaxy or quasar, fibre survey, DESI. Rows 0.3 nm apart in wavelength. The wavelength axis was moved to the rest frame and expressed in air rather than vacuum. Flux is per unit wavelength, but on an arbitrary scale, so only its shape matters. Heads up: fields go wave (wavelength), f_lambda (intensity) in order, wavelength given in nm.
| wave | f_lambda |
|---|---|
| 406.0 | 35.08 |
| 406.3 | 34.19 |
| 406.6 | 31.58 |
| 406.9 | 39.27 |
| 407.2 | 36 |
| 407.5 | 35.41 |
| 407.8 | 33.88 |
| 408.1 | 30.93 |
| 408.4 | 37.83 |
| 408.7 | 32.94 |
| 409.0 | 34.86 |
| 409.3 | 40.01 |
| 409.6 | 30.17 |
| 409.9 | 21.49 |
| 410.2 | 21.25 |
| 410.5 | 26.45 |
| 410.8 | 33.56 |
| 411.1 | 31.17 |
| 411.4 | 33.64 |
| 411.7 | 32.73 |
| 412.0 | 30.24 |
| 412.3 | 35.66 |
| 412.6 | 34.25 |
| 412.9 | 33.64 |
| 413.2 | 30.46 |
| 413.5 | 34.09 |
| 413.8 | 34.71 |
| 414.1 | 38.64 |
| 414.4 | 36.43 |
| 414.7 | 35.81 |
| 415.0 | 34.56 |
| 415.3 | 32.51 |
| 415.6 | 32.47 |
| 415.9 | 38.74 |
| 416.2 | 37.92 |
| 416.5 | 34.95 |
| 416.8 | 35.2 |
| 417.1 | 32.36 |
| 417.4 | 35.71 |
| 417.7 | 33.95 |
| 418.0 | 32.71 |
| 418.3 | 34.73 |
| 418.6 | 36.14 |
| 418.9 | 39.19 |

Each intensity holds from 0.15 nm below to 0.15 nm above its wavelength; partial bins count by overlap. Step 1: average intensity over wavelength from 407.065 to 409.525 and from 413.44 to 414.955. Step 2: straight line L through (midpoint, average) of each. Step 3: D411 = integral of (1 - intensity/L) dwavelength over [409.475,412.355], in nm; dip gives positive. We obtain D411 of 0.49 nm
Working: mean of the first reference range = 35.1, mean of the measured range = 29.4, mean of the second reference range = 36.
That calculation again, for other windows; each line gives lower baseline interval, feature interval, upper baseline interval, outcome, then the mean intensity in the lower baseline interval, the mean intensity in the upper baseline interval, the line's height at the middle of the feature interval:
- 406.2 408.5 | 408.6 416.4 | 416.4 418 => 0.34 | 34.8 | 34.3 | 34.5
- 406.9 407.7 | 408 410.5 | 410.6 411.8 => 0.26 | 36.3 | 32.5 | 34.4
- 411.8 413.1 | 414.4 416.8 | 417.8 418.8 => -0.09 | 33.3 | 34.7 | 34.1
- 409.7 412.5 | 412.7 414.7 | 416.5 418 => -0.20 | 29.7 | 34.2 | 31.6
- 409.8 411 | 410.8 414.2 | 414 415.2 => -0.27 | 26.1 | 36.1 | 31.1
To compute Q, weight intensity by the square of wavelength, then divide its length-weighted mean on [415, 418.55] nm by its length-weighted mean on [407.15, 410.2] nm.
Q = 1.1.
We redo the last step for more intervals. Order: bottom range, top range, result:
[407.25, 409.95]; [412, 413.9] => 1.02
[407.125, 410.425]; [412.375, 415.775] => 1.10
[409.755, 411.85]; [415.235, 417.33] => 1.25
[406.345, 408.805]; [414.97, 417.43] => 1.05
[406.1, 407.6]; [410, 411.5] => 0.83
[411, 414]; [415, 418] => 1.07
